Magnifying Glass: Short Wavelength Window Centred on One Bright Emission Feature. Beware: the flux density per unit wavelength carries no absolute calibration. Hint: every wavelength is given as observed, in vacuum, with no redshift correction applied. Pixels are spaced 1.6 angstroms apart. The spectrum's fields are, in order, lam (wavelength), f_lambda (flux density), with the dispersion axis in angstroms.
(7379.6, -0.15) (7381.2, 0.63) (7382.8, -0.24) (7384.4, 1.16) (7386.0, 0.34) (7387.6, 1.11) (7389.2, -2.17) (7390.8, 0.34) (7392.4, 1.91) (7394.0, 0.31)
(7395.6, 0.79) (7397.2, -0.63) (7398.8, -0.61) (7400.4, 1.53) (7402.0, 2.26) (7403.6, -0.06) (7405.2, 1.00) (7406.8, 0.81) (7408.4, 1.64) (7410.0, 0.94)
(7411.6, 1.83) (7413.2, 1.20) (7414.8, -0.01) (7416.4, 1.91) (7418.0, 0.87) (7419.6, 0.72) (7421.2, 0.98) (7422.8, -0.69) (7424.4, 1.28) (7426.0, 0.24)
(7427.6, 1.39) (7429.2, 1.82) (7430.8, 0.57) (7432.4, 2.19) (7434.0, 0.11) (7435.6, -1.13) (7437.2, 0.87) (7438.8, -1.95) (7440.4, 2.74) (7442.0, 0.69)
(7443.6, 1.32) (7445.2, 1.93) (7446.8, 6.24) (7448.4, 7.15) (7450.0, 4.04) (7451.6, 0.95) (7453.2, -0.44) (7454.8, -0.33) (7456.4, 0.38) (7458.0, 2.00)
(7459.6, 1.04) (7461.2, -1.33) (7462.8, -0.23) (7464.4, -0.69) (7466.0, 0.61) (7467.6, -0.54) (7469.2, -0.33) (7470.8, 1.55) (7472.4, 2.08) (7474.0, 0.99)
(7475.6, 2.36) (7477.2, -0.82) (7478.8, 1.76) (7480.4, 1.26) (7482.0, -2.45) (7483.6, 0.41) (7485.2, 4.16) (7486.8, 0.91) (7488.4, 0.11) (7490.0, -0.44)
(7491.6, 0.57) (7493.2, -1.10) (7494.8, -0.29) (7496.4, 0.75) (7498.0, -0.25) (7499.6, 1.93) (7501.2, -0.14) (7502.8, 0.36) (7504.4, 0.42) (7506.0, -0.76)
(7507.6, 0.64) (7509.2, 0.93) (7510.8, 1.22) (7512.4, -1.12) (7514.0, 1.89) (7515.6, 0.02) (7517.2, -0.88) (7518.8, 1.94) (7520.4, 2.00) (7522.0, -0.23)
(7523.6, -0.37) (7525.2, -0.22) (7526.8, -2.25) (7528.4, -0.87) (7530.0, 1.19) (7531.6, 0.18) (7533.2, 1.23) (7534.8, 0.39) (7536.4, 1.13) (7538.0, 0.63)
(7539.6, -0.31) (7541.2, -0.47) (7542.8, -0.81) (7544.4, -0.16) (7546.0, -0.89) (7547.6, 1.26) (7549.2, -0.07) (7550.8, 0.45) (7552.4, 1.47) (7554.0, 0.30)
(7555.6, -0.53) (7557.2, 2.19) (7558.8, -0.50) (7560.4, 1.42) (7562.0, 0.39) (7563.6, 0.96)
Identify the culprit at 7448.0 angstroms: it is H-gamma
